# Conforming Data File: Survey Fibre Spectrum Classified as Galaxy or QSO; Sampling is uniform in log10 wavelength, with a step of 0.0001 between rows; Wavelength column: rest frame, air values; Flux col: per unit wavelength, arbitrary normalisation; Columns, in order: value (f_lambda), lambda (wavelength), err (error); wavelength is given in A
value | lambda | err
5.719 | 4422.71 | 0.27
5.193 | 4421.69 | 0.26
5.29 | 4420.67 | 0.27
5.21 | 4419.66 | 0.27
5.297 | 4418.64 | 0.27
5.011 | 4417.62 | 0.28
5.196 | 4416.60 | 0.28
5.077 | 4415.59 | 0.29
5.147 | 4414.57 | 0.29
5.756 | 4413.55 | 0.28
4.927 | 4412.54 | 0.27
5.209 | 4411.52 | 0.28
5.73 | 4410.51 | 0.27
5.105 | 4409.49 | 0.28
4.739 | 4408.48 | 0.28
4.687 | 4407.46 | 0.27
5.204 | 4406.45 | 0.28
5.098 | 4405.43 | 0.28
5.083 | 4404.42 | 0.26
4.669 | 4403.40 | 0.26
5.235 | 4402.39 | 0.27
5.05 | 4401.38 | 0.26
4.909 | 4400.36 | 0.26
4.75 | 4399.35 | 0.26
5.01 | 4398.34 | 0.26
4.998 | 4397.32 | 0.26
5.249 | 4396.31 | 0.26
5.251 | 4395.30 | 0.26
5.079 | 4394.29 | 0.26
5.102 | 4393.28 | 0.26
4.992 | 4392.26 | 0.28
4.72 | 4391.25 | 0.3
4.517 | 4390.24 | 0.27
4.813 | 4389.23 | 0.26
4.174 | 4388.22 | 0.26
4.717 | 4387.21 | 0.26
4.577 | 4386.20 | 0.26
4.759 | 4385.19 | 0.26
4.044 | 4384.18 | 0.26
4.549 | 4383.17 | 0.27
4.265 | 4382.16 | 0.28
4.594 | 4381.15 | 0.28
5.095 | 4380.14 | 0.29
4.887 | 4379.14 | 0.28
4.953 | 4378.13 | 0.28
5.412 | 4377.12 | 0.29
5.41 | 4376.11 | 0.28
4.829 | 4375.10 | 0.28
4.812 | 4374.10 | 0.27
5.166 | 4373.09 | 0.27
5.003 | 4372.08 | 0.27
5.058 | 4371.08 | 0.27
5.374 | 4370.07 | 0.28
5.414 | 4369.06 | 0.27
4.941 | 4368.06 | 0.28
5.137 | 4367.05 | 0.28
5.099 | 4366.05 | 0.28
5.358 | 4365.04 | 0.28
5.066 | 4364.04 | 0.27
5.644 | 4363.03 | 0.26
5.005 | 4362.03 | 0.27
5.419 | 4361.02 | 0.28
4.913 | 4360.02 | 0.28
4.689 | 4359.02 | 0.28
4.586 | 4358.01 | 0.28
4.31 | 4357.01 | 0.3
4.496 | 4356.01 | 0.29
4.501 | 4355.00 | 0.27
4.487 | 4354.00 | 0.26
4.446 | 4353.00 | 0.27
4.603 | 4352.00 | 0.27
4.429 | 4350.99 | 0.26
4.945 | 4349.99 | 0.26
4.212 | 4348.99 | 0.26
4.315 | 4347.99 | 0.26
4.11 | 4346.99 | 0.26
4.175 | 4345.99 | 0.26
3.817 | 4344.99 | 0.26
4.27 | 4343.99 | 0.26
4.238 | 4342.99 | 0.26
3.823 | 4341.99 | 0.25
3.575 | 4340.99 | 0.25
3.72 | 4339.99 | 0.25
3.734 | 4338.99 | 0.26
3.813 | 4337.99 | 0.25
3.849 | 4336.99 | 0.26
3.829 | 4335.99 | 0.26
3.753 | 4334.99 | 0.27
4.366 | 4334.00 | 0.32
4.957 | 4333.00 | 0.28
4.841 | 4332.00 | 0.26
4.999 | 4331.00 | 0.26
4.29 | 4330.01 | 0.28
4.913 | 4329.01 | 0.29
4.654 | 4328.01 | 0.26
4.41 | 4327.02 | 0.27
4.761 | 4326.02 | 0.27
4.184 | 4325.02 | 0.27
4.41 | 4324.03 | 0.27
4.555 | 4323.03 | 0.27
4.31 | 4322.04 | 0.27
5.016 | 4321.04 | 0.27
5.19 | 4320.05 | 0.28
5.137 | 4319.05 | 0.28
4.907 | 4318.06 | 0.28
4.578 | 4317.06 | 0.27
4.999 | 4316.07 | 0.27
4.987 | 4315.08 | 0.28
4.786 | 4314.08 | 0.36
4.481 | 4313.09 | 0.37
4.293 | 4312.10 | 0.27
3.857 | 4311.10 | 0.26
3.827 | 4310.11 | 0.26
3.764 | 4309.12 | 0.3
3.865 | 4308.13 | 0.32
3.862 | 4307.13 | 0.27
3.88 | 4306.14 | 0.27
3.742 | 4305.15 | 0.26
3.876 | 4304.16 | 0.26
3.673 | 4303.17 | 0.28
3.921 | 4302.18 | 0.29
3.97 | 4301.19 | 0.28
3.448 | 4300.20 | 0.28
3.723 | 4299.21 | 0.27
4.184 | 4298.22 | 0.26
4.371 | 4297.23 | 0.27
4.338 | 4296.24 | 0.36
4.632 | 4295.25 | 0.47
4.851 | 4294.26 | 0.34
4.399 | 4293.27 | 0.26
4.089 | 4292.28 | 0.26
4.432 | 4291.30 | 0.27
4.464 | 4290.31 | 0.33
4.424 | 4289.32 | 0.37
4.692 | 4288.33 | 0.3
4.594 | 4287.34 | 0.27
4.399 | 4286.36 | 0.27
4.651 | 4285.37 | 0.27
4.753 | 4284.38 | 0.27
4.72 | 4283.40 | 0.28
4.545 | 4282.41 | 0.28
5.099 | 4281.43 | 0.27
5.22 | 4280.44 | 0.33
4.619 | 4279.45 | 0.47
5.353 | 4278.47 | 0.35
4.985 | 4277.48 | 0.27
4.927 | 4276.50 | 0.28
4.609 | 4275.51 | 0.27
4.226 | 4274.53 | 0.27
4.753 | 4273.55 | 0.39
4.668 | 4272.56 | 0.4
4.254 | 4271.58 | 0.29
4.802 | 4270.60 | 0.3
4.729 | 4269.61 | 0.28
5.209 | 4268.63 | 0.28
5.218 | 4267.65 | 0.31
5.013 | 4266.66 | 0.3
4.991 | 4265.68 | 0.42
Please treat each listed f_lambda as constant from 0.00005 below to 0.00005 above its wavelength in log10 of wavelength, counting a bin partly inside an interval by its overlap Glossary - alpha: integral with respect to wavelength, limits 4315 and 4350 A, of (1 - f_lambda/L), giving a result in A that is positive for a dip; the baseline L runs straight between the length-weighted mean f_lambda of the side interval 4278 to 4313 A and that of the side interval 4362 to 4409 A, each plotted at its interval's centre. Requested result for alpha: 1.3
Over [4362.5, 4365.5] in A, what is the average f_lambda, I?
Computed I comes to 5.36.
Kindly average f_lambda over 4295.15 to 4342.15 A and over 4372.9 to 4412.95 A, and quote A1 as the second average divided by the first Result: 1.1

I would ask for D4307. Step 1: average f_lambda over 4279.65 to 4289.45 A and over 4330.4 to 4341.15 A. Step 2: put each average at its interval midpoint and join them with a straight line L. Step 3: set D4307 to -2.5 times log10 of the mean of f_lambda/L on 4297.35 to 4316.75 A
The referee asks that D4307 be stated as 0.10 mag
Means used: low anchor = 4.72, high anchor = 4.15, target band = 4.07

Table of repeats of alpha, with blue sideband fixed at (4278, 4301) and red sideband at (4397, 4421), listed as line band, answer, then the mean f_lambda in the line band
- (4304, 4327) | 1.1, 4.41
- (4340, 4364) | 1.7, 4.48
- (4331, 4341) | 1.3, 4.11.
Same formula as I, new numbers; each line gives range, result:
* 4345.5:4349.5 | 4.21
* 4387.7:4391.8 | 4.57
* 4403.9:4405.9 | 5.08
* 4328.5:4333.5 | 4.79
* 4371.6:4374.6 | 4.99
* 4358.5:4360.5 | 4.79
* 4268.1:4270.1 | 4.99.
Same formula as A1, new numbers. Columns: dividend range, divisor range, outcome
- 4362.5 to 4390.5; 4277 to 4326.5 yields 1.11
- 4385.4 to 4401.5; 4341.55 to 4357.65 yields 1.12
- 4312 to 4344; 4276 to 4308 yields 1.01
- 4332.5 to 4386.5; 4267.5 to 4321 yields 1.03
